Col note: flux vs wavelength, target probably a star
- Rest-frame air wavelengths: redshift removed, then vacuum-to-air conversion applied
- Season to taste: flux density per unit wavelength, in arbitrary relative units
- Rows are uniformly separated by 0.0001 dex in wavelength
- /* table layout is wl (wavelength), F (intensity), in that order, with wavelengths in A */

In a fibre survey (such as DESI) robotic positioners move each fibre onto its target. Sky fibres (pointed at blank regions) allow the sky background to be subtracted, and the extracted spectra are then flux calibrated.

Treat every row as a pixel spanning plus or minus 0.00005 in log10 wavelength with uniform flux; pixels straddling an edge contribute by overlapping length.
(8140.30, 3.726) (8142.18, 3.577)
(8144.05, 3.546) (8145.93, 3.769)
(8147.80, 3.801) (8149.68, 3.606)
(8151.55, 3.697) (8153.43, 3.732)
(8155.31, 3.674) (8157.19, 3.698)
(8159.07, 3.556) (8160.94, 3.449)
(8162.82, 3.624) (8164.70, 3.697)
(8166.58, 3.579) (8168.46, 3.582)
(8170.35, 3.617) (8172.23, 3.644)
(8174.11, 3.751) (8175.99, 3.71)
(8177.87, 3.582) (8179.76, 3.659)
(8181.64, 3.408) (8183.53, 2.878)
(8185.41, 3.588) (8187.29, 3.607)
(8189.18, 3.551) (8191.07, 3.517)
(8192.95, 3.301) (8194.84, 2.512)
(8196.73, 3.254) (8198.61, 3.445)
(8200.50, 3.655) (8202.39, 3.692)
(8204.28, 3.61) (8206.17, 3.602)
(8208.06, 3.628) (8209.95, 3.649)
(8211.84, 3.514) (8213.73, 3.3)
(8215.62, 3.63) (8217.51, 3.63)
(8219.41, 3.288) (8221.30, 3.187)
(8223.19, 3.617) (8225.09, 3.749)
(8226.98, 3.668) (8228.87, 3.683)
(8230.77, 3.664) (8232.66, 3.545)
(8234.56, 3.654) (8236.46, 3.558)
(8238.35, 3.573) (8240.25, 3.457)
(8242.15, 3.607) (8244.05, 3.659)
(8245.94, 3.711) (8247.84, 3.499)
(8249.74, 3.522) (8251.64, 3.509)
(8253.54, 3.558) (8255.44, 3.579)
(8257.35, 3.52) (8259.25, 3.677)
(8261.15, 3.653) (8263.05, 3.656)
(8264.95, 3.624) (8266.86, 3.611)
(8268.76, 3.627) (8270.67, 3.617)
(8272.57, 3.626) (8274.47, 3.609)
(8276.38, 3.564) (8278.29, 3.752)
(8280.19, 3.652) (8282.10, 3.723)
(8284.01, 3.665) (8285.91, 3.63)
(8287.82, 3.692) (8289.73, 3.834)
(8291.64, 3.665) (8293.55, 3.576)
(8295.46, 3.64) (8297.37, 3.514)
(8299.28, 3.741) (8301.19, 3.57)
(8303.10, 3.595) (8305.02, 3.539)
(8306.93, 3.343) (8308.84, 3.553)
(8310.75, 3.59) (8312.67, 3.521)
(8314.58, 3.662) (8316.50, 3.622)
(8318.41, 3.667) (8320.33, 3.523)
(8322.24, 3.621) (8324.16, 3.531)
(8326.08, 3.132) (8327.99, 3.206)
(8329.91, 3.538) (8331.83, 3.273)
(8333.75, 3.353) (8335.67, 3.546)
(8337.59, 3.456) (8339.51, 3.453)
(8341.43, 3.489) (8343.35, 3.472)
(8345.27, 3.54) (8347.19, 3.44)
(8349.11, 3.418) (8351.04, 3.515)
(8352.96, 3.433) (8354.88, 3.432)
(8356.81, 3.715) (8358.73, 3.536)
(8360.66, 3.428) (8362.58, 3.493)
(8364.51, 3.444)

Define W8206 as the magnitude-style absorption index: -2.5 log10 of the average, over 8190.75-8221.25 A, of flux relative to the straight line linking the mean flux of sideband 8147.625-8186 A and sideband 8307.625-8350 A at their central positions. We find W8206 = 0.04 mag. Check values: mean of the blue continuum 3.59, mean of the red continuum 3.48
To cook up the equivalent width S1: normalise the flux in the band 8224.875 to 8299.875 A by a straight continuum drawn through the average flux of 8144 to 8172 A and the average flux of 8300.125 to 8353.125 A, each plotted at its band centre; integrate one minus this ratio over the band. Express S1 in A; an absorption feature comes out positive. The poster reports -1.65 A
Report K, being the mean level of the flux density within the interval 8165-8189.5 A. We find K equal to 3.55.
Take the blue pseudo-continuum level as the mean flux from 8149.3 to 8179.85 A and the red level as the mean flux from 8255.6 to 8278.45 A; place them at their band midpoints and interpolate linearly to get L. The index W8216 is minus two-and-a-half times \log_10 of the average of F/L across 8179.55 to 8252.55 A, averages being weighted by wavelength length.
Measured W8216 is 0.04 mag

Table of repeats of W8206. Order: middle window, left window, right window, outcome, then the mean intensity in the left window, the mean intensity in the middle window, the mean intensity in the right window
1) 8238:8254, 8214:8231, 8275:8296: 0.01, 3.55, 3.57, 3.67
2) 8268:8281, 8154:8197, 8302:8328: -0.04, 3.5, 3.64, 3.52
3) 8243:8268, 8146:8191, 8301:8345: -0.02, 3.6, 3.6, 3.49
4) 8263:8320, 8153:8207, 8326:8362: -0.05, 3.52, 3.62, 3.45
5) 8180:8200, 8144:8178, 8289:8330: 0.10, 3.65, 3.33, 3.55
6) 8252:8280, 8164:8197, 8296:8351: -0.04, 3.47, 3.62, 3.5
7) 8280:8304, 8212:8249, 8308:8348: -0.04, 3.56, 3.65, 3.49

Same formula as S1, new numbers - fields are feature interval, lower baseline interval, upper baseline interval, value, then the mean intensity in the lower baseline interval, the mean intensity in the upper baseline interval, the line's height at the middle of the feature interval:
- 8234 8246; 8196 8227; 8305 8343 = -0.2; 3.53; 3.48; 3.52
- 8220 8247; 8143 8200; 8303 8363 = -0.6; 3.54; 3.49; 3.52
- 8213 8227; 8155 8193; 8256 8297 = 0.4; 3.56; 3.65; 3.6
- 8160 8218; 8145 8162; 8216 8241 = 1.7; 3.67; 3.56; 3.62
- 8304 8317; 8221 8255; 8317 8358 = -0.2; 3.59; 3.47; 3.5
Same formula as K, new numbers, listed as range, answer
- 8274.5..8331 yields 3.58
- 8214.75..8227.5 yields 3.53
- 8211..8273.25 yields 3.57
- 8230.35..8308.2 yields 3.61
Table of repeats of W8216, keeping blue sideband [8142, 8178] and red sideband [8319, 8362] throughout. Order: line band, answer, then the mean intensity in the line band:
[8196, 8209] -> 0.01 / 3.56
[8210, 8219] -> 0.02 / 3.52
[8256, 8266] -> -0.02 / 3.62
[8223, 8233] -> -0.03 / 3.66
